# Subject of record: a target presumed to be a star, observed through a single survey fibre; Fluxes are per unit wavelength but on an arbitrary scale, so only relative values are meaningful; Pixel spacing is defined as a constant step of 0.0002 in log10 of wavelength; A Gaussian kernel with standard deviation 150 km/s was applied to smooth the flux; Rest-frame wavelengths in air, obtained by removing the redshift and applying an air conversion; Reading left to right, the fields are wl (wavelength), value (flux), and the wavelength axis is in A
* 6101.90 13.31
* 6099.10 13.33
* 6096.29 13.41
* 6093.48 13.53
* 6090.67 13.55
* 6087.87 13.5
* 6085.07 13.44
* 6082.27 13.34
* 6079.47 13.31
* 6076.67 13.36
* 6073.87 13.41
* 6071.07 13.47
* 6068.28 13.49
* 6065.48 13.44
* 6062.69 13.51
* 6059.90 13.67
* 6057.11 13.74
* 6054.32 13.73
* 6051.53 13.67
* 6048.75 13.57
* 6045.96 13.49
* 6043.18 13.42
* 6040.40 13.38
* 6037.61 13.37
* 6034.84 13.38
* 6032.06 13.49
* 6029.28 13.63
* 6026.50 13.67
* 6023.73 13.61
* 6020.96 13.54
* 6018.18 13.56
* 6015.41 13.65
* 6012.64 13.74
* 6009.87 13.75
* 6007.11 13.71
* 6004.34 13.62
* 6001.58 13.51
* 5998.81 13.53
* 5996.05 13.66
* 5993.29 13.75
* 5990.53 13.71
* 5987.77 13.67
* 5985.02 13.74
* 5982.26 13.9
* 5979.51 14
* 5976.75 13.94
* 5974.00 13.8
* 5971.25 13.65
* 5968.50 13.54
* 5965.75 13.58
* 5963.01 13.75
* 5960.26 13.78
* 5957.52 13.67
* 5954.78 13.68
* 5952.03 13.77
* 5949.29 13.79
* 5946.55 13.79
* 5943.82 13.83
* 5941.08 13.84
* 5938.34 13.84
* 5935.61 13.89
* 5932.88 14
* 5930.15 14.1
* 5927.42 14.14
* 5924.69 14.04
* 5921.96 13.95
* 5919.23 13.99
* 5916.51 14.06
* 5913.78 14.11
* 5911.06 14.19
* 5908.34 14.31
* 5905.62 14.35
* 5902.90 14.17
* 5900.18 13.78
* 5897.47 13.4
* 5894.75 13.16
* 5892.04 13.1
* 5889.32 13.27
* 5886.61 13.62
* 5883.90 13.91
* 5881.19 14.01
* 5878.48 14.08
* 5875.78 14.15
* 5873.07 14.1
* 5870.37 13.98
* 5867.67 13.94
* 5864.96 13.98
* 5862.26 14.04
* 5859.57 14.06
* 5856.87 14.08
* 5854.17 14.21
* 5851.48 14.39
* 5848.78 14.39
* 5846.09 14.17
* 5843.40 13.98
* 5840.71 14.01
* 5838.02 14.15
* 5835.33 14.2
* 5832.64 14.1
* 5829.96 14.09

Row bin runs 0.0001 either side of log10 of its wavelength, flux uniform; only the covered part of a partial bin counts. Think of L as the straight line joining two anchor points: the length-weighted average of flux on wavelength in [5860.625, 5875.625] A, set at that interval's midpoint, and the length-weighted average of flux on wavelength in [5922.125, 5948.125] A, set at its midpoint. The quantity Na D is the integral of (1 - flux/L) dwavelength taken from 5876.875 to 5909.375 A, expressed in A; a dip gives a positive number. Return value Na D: 0.5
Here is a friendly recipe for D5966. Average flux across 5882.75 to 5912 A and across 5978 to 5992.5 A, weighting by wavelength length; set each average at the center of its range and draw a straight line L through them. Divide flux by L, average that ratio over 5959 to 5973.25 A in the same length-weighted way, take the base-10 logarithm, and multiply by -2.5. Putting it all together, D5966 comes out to 0.01 mag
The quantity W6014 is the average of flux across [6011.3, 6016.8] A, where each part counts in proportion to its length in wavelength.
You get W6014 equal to 13.7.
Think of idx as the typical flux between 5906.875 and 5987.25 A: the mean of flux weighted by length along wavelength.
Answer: 13.9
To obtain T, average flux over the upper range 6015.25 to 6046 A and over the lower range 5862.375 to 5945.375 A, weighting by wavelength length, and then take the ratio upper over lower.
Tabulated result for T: 1.0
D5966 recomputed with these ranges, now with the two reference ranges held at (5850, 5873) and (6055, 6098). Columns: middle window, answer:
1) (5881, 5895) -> 0.04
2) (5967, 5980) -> 0.00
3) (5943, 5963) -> 0.01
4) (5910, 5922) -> -0.01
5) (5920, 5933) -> -0.01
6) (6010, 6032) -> 0.00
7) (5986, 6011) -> 0.00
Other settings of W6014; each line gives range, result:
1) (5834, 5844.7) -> 14.1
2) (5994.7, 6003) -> 13.6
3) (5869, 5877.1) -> 14.1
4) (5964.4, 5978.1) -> 13.7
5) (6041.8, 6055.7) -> 13.6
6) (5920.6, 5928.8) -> 14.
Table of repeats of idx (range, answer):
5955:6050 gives 13.6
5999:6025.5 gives 13.6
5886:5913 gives 13.7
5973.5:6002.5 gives 13.7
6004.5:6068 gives 13.6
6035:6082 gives 13.5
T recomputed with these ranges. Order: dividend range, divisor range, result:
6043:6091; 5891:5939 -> 0.97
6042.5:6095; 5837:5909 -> 0.97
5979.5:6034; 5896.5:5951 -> 0.98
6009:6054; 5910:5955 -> 0.97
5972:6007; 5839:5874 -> 0.97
